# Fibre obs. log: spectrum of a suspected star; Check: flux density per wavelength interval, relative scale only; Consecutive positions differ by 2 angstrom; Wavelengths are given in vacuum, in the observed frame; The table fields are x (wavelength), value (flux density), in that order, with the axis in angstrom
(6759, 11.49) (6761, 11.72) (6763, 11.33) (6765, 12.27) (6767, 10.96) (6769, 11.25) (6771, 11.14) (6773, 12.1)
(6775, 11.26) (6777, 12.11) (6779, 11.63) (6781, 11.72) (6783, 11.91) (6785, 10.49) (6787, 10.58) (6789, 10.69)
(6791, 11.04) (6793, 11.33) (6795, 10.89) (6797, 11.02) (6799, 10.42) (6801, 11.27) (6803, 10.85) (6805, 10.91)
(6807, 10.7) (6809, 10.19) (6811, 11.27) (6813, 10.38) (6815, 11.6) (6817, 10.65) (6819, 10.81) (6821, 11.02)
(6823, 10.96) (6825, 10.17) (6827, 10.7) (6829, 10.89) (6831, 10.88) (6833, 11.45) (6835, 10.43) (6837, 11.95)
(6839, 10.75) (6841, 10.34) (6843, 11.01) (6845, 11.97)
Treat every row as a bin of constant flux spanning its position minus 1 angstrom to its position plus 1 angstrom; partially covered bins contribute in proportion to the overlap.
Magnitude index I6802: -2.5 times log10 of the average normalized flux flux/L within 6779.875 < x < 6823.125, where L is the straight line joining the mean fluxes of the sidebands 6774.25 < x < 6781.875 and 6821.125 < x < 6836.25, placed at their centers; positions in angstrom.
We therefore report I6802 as 0.03 mag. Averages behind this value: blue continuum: 11.7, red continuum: 10.8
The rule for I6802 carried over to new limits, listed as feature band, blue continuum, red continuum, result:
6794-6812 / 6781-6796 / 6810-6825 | 0.013 mag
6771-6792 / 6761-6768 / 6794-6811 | -0.012 mag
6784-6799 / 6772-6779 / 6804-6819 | 0.051 mag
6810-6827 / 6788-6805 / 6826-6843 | 0.008 mag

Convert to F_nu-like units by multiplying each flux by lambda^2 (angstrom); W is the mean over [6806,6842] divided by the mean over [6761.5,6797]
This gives 0.97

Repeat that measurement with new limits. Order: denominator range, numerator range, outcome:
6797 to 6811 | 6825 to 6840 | 1.02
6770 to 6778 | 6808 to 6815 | 0.93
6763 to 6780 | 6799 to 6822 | 0.95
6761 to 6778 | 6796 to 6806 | 0.95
